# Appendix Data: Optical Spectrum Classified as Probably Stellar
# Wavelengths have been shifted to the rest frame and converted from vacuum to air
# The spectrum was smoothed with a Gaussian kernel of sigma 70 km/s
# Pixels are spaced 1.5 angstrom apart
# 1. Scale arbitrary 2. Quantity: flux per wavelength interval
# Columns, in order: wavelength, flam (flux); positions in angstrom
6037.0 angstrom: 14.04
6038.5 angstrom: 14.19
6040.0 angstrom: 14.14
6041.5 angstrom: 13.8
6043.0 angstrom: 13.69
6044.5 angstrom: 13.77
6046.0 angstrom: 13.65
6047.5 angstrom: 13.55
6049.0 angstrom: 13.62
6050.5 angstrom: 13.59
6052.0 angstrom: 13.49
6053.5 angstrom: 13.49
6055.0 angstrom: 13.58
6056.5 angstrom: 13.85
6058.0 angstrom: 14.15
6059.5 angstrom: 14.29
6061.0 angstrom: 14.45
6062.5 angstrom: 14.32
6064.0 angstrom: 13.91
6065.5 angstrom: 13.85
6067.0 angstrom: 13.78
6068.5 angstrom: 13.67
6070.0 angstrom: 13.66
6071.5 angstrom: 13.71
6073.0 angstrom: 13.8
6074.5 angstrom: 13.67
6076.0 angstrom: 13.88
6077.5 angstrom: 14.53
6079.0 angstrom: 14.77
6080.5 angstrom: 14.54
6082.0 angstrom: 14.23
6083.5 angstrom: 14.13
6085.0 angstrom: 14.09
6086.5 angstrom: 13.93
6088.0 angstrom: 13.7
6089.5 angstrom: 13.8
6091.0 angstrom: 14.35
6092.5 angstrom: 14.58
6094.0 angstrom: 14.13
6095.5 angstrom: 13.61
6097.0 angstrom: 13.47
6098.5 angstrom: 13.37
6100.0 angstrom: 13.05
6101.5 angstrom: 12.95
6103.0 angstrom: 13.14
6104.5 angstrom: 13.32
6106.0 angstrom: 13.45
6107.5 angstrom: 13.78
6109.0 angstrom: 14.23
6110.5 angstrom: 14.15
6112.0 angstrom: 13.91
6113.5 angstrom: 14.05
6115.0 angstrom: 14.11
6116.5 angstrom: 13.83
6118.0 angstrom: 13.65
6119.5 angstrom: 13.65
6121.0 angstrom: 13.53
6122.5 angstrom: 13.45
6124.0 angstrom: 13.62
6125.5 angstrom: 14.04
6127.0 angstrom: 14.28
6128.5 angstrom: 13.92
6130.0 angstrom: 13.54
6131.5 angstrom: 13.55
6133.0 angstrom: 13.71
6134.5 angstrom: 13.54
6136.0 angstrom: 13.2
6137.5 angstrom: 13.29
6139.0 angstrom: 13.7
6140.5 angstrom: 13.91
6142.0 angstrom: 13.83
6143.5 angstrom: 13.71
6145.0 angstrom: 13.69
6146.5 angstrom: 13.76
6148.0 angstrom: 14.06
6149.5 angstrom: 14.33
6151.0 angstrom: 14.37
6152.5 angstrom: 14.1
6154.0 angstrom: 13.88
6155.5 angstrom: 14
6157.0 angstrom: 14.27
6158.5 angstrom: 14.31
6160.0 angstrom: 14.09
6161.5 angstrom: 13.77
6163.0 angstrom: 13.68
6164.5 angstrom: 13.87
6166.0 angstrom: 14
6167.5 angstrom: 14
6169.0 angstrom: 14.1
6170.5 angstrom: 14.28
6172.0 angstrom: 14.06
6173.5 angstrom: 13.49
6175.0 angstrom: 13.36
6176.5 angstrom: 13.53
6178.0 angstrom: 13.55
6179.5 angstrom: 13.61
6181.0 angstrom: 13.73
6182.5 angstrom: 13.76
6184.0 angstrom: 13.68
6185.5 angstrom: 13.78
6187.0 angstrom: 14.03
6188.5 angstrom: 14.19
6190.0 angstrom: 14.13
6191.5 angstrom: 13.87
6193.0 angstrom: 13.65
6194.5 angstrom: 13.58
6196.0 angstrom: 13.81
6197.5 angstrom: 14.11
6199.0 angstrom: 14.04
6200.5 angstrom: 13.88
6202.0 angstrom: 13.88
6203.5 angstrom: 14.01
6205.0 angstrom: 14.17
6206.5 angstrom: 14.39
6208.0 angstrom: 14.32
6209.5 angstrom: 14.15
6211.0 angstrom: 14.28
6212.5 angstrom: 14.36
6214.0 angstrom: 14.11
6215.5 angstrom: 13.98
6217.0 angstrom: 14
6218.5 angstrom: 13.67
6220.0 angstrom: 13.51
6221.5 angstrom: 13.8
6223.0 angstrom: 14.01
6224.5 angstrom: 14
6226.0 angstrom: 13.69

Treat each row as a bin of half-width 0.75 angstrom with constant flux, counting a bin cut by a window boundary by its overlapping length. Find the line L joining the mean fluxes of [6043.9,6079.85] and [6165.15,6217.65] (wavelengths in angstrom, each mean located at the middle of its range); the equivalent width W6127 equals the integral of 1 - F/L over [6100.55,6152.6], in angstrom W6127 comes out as 0.6 angstrom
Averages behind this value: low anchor 13.9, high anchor 13.9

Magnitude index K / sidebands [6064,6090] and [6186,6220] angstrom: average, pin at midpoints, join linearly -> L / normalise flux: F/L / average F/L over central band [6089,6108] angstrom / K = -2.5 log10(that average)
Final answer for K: 0.03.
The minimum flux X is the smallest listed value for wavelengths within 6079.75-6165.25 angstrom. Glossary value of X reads 12.95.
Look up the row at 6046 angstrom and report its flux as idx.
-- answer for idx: 13.65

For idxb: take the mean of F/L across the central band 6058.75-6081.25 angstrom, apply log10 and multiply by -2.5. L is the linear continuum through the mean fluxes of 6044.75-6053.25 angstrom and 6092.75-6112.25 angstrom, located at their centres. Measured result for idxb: -0.036 mag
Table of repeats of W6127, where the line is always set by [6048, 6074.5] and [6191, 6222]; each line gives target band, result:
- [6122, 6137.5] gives 0.26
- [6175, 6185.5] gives 0.24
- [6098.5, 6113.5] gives 0.33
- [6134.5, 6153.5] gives 0.13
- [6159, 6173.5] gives -0.03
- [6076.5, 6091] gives -0.36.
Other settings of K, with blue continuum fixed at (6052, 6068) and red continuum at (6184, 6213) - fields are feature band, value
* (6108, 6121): 0.00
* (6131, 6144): 0.03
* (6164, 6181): 0.02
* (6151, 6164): 0.00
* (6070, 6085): -0.01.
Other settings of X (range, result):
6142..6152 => 13.69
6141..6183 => 13.36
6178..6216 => 13.55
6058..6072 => 13.66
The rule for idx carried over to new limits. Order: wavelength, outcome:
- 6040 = 14.14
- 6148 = 14.06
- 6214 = 14.11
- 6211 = 14.28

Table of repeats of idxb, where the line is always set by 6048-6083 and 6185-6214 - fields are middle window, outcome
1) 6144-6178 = 0.01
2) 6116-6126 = 0.02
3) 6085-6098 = 0.00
